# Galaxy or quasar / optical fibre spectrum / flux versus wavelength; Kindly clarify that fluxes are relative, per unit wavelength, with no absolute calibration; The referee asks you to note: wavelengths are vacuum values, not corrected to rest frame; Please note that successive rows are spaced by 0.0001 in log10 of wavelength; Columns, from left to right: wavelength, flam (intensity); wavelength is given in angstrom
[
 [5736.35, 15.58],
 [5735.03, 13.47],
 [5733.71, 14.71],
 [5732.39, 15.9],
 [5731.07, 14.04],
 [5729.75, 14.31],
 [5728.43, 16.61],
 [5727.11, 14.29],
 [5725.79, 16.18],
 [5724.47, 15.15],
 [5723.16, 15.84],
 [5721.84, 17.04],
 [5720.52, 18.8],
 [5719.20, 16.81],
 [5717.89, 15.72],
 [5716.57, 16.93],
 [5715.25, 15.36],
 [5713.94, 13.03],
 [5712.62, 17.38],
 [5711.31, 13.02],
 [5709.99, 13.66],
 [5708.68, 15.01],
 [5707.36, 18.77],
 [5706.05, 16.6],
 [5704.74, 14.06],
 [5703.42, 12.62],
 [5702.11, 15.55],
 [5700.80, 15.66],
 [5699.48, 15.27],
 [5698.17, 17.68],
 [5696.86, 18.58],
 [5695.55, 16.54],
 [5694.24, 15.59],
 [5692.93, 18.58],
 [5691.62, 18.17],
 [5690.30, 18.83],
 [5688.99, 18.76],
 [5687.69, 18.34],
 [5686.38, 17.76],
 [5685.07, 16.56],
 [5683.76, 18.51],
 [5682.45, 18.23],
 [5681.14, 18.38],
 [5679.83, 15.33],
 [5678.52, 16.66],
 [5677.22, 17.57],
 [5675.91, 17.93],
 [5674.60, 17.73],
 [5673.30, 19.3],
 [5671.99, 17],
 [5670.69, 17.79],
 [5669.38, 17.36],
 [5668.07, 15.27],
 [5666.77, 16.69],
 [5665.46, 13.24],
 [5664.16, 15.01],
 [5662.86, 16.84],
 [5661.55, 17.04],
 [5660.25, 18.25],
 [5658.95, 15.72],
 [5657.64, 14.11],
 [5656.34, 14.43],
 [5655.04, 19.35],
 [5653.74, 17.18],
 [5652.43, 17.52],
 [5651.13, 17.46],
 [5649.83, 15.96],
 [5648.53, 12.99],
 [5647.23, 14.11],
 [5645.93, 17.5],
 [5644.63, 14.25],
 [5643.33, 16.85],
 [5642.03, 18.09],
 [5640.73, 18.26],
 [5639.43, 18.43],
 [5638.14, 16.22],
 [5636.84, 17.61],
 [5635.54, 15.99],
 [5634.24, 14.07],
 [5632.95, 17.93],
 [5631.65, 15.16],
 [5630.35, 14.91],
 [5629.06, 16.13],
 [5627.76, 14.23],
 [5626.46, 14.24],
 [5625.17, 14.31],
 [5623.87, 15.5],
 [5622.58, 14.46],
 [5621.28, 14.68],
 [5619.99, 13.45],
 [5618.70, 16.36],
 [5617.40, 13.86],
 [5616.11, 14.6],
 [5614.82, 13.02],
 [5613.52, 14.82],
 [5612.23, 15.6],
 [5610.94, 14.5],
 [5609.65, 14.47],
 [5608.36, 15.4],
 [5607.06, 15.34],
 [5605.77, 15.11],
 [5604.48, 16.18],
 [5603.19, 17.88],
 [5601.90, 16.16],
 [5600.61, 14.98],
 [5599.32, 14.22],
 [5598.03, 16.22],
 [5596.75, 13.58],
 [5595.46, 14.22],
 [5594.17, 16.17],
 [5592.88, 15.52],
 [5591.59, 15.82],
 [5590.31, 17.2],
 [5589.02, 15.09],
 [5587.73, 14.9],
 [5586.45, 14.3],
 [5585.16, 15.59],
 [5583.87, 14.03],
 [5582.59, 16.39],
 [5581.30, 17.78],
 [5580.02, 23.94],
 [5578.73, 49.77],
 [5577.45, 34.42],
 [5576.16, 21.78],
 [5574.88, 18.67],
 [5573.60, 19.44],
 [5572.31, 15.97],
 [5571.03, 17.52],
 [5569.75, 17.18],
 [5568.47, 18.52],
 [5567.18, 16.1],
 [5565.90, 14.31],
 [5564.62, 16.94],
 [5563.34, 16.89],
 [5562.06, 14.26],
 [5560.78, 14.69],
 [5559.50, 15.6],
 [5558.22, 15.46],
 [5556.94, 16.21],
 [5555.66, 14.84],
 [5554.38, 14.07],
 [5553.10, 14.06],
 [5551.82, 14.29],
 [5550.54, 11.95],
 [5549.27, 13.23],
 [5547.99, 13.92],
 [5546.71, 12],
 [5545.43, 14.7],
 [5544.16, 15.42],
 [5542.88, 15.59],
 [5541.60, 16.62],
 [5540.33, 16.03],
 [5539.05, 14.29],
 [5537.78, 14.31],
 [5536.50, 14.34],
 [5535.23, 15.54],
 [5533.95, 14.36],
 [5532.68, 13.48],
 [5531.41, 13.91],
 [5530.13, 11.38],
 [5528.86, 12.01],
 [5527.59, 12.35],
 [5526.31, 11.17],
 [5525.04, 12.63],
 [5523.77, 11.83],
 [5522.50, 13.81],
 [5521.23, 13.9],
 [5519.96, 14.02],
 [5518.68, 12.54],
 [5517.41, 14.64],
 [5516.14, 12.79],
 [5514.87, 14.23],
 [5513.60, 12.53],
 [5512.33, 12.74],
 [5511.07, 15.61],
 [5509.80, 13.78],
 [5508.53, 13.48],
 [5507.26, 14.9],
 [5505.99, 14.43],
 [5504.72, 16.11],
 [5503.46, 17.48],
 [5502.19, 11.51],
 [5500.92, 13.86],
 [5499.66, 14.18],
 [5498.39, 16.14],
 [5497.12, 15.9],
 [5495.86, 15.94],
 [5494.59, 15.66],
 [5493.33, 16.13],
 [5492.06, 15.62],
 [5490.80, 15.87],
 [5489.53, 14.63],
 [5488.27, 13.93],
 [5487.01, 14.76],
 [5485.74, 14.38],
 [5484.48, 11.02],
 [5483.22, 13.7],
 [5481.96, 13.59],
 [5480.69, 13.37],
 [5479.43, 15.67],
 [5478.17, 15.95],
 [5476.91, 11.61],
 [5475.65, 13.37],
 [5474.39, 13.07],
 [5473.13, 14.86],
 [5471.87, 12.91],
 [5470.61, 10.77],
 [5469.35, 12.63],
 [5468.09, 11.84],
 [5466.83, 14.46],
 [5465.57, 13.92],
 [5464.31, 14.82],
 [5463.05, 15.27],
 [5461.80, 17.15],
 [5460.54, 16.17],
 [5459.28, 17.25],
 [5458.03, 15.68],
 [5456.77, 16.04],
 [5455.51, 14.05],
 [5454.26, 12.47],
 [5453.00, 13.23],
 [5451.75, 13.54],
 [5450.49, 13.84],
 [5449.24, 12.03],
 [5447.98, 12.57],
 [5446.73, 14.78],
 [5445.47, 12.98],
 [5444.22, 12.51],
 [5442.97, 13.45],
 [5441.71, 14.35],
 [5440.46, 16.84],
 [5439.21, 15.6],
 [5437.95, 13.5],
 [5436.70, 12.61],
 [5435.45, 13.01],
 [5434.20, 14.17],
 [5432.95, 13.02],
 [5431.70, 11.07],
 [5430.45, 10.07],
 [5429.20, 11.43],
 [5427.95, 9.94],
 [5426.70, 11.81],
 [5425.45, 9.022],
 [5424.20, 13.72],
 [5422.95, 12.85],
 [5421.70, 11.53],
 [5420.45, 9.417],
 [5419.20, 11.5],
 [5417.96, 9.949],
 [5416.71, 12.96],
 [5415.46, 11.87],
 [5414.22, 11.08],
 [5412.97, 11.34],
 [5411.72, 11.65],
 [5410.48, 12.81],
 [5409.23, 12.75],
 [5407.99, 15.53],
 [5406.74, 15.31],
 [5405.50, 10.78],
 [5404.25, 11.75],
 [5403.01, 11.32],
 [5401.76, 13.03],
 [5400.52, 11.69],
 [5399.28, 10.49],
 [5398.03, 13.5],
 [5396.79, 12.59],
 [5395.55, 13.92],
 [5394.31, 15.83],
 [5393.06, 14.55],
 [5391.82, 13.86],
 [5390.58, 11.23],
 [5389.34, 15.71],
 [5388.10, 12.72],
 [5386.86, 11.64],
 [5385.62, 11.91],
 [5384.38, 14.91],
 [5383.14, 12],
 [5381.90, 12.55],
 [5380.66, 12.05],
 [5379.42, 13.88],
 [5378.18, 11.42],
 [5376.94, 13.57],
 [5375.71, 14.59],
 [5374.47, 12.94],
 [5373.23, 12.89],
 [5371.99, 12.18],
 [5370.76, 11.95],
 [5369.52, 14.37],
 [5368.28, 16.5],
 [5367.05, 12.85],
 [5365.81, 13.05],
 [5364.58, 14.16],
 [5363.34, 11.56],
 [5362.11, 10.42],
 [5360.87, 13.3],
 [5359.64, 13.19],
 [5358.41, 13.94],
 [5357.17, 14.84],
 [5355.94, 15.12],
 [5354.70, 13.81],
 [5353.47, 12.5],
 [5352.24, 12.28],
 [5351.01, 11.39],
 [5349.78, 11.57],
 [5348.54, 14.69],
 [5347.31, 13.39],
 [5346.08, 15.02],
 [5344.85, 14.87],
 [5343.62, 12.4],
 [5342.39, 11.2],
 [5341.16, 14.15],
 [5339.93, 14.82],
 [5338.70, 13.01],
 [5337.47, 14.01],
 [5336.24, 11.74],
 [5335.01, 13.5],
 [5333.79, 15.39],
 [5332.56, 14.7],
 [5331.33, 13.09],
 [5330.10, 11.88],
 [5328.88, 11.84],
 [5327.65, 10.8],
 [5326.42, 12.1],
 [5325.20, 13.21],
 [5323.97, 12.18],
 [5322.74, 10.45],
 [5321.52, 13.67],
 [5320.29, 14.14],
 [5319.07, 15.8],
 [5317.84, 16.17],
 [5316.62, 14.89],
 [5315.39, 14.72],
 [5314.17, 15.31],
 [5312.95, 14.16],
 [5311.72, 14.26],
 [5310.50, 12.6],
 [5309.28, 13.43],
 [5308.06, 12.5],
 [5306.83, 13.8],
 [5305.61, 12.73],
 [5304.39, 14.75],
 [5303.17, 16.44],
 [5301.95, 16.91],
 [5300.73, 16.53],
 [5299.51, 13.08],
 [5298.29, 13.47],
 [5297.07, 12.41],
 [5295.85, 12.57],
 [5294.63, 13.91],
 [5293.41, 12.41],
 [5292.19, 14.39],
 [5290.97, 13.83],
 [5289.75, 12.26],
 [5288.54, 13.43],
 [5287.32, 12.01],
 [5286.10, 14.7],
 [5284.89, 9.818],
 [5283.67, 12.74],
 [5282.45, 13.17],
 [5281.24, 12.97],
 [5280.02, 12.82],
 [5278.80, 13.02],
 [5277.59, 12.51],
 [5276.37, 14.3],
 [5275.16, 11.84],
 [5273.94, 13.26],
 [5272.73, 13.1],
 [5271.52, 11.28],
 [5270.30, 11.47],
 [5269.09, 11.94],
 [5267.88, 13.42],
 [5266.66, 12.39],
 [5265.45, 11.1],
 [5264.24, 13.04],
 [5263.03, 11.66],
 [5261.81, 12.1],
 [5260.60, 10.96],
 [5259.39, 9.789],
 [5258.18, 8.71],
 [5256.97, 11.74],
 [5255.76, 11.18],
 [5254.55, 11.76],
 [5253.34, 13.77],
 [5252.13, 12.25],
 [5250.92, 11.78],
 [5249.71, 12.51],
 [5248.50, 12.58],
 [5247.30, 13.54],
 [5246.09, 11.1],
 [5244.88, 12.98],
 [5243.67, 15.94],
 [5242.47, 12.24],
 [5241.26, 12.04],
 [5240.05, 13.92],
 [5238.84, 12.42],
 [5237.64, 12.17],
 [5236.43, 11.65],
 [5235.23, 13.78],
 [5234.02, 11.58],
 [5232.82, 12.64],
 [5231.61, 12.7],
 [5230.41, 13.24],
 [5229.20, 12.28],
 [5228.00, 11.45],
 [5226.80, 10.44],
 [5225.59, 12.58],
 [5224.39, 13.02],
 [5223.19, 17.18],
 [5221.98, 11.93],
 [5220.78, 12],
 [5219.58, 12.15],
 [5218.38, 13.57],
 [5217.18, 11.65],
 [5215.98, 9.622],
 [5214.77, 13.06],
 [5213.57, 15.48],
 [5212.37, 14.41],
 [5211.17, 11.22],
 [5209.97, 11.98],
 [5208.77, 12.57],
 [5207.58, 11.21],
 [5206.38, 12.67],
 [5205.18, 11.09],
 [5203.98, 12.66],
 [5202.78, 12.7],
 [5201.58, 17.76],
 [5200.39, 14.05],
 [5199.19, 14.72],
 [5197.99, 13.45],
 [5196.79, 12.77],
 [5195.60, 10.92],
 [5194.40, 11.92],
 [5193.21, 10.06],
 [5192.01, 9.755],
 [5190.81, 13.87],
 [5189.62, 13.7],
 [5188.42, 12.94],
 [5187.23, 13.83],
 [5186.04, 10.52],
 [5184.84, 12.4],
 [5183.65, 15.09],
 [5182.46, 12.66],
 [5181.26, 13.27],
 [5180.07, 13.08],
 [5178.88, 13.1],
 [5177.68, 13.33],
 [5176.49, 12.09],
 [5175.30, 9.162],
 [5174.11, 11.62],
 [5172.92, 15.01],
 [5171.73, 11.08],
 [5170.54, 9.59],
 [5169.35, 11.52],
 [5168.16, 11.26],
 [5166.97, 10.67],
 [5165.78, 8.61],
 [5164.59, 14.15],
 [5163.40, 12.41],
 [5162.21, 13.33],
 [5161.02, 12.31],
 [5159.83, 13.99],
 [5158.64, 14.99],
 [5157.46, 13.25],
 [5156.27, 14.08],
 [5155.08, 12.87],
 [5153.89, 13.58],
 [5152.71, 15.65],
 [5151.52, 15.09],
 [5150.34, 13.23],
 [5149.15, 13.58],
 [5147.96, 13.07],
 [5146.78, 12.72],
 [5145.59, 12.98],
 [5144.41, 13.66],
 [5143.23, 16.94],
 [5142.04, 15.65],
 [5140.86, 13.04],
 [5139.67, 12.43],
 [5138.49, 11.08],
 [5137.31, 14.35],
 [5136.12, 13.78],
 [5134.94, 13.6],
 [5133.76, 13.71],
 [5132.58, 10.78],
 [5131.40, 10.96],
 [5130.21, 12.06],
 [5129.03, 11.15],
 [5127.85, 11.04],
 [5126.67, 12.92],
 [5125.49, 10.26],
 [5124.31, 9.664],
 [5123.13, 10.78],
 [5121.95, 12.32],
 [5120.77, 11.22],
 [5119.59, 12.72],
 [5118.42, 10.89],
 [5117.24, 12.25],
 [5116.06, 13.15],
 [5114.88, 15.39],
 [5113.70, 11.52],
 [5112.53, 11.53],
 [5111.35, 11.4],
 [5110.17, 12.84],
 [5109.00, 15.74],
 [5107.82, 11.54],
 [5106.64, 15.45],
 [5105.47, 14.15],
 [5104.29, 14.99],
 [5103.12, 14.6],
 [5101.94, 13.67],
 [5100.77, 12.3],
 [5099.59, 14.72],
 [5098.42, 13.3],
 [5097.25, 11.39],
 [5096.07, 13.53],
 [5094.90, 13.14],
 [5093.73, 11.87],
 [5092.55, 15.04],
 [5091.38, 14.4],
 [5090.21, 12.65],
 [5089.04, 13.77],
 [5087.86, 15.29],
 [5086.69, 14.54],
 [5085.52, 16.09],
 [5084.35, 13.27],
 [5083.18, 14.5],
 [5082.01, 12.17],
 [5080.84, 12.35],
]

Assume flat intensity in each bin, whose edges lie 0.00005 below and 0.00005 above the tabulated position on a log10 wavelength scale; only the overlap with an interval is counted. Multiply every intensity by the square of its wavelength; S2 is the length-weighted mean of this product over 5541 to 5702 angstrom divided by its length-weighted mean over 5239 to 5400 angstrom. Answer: 1.41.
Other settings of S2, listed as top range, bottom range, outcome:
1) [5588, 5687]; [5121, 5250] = 1.49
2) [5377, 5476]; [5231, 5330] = 1.07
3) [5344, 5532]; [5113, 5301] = 1.16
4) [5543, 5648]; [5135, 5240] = 1.48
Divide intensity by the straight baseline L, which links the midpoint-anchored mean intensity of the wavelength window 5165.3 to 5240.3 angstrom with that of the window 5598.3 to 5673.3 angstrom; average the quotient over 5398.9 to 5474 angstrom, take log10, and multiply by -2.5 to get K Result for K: 0.101 mag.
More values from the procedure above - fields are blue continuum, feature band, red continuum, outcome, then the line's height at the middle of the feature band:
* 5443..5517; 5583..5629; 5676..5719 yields 0.036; 15.6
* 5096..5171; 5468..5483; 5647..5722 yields 0.136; 15.1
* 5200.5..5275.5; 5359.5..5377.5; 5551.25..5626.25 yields 0.067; 14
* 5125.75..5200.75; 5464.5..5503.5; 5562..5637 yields 0.116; 15.7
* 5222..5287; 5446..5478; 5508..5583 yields 0.068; 14.9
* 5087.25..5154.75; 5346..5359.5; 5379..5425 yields -0.064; 12.7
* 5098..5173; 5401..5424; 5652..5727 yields 0.211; 14.7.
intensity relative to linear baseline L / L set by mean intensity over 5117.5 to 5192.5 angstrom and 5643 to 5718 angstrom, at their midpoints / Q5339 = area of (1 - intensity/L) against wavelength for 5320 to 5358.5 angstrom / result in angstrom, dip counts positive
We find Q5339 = 2.2 angstrom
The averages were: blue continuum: 12.6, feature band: 13.2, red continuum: 16.5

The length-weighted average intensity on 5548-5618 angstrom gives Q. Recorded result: 16.7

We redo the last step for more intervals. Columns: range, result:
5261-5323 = 13.3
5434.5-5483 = 14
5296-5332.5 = 13.7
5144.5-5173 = 12.8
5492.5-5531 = 13.9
